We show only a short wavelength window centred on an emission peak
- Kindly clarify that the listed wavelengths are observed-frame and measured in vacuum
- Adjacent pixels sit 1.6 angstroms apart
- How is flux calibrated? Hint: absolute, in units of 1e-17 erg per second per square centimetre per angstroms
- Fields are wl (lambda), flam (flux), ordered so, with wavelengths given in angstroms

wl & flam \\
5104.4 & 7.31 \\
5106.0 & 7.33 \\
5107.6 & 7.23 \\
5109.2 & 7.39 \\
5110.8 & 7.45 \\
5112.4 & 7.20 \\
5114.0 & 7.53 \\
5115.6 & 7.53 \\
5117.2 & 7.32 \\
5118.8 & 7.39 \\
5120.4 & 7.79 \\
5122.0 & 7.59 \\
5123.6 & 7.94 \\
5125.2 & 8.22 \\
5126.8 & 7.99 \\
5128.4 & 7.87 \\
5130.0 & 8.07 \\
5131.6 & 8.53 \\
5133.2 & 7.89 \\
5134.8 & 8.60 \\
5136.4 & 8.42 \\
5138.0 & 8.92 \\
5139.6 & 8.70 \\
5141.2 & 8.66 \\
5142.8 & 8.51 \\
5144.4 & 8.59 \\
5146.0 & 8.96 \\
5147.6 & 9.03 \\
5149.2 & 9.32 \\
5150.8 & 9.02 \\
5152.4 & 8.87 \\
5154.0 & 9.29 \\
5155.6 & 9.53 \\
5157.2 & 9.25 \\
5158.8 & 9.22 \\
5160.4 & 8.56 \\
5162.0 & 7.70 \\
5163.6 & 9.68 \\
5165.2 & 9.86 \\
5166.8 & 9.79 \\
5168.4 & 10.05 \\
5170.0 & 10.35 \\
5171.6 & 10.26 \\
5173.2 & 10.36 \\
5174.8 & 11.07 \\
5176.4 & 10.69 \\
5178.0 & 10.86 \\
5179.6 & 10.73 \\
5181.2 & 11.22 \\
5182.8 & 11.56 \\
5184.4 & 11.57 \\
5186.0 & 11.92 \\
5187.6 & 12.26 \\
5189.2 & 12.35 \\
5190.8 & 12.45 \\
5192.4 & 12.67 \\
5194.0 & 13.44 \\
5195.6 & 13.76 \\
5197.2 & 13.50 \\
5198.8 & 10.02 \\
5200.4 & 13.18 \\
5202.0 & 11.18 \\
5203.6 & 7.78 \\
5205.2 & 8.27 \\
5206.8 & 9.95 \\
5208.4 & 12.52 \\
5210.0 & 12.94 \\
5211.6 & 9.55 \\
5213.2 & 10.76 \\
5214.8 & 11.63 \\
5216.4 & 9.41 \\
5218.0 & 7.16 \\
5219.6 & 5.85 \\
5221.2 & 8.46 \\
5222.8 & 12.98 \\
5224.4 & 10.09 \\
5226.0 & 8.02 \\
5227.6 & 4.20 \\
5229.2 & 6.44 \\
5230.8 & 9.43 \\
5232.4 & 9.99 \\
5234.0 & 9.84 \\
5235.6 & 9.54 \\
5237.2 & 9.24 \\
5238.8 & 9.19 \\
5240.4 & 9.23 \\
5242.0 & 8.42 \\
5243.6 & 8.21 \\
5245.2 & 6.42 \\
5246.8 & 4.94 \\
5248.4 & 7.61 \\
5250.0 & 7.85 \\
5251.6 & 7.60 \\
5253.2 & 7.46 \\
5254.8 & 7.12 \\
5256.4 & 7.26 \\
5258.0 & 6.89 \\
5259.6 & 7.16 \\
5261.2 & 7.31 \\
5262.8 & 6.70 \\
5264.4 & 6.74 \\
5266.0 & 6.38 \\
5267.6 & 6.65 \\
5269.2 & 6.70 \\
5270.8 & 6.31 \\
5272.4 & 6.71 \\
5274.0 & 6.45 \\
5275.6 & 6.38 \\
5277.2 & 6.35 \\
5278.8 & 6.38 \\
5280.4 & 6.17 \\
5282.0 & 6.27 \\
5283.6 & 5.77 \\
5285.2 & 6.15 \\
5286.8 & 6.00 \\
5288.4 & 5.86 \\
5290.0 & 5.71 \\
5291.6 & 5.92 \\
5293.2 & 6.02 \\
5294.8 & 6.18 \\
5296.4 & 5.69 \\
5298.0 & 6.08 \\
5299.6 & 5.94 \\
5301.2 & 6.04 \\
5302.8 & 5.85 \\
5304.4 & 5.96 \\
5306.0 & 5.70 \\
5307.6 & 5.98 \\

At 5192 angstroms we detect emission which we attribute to C IV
